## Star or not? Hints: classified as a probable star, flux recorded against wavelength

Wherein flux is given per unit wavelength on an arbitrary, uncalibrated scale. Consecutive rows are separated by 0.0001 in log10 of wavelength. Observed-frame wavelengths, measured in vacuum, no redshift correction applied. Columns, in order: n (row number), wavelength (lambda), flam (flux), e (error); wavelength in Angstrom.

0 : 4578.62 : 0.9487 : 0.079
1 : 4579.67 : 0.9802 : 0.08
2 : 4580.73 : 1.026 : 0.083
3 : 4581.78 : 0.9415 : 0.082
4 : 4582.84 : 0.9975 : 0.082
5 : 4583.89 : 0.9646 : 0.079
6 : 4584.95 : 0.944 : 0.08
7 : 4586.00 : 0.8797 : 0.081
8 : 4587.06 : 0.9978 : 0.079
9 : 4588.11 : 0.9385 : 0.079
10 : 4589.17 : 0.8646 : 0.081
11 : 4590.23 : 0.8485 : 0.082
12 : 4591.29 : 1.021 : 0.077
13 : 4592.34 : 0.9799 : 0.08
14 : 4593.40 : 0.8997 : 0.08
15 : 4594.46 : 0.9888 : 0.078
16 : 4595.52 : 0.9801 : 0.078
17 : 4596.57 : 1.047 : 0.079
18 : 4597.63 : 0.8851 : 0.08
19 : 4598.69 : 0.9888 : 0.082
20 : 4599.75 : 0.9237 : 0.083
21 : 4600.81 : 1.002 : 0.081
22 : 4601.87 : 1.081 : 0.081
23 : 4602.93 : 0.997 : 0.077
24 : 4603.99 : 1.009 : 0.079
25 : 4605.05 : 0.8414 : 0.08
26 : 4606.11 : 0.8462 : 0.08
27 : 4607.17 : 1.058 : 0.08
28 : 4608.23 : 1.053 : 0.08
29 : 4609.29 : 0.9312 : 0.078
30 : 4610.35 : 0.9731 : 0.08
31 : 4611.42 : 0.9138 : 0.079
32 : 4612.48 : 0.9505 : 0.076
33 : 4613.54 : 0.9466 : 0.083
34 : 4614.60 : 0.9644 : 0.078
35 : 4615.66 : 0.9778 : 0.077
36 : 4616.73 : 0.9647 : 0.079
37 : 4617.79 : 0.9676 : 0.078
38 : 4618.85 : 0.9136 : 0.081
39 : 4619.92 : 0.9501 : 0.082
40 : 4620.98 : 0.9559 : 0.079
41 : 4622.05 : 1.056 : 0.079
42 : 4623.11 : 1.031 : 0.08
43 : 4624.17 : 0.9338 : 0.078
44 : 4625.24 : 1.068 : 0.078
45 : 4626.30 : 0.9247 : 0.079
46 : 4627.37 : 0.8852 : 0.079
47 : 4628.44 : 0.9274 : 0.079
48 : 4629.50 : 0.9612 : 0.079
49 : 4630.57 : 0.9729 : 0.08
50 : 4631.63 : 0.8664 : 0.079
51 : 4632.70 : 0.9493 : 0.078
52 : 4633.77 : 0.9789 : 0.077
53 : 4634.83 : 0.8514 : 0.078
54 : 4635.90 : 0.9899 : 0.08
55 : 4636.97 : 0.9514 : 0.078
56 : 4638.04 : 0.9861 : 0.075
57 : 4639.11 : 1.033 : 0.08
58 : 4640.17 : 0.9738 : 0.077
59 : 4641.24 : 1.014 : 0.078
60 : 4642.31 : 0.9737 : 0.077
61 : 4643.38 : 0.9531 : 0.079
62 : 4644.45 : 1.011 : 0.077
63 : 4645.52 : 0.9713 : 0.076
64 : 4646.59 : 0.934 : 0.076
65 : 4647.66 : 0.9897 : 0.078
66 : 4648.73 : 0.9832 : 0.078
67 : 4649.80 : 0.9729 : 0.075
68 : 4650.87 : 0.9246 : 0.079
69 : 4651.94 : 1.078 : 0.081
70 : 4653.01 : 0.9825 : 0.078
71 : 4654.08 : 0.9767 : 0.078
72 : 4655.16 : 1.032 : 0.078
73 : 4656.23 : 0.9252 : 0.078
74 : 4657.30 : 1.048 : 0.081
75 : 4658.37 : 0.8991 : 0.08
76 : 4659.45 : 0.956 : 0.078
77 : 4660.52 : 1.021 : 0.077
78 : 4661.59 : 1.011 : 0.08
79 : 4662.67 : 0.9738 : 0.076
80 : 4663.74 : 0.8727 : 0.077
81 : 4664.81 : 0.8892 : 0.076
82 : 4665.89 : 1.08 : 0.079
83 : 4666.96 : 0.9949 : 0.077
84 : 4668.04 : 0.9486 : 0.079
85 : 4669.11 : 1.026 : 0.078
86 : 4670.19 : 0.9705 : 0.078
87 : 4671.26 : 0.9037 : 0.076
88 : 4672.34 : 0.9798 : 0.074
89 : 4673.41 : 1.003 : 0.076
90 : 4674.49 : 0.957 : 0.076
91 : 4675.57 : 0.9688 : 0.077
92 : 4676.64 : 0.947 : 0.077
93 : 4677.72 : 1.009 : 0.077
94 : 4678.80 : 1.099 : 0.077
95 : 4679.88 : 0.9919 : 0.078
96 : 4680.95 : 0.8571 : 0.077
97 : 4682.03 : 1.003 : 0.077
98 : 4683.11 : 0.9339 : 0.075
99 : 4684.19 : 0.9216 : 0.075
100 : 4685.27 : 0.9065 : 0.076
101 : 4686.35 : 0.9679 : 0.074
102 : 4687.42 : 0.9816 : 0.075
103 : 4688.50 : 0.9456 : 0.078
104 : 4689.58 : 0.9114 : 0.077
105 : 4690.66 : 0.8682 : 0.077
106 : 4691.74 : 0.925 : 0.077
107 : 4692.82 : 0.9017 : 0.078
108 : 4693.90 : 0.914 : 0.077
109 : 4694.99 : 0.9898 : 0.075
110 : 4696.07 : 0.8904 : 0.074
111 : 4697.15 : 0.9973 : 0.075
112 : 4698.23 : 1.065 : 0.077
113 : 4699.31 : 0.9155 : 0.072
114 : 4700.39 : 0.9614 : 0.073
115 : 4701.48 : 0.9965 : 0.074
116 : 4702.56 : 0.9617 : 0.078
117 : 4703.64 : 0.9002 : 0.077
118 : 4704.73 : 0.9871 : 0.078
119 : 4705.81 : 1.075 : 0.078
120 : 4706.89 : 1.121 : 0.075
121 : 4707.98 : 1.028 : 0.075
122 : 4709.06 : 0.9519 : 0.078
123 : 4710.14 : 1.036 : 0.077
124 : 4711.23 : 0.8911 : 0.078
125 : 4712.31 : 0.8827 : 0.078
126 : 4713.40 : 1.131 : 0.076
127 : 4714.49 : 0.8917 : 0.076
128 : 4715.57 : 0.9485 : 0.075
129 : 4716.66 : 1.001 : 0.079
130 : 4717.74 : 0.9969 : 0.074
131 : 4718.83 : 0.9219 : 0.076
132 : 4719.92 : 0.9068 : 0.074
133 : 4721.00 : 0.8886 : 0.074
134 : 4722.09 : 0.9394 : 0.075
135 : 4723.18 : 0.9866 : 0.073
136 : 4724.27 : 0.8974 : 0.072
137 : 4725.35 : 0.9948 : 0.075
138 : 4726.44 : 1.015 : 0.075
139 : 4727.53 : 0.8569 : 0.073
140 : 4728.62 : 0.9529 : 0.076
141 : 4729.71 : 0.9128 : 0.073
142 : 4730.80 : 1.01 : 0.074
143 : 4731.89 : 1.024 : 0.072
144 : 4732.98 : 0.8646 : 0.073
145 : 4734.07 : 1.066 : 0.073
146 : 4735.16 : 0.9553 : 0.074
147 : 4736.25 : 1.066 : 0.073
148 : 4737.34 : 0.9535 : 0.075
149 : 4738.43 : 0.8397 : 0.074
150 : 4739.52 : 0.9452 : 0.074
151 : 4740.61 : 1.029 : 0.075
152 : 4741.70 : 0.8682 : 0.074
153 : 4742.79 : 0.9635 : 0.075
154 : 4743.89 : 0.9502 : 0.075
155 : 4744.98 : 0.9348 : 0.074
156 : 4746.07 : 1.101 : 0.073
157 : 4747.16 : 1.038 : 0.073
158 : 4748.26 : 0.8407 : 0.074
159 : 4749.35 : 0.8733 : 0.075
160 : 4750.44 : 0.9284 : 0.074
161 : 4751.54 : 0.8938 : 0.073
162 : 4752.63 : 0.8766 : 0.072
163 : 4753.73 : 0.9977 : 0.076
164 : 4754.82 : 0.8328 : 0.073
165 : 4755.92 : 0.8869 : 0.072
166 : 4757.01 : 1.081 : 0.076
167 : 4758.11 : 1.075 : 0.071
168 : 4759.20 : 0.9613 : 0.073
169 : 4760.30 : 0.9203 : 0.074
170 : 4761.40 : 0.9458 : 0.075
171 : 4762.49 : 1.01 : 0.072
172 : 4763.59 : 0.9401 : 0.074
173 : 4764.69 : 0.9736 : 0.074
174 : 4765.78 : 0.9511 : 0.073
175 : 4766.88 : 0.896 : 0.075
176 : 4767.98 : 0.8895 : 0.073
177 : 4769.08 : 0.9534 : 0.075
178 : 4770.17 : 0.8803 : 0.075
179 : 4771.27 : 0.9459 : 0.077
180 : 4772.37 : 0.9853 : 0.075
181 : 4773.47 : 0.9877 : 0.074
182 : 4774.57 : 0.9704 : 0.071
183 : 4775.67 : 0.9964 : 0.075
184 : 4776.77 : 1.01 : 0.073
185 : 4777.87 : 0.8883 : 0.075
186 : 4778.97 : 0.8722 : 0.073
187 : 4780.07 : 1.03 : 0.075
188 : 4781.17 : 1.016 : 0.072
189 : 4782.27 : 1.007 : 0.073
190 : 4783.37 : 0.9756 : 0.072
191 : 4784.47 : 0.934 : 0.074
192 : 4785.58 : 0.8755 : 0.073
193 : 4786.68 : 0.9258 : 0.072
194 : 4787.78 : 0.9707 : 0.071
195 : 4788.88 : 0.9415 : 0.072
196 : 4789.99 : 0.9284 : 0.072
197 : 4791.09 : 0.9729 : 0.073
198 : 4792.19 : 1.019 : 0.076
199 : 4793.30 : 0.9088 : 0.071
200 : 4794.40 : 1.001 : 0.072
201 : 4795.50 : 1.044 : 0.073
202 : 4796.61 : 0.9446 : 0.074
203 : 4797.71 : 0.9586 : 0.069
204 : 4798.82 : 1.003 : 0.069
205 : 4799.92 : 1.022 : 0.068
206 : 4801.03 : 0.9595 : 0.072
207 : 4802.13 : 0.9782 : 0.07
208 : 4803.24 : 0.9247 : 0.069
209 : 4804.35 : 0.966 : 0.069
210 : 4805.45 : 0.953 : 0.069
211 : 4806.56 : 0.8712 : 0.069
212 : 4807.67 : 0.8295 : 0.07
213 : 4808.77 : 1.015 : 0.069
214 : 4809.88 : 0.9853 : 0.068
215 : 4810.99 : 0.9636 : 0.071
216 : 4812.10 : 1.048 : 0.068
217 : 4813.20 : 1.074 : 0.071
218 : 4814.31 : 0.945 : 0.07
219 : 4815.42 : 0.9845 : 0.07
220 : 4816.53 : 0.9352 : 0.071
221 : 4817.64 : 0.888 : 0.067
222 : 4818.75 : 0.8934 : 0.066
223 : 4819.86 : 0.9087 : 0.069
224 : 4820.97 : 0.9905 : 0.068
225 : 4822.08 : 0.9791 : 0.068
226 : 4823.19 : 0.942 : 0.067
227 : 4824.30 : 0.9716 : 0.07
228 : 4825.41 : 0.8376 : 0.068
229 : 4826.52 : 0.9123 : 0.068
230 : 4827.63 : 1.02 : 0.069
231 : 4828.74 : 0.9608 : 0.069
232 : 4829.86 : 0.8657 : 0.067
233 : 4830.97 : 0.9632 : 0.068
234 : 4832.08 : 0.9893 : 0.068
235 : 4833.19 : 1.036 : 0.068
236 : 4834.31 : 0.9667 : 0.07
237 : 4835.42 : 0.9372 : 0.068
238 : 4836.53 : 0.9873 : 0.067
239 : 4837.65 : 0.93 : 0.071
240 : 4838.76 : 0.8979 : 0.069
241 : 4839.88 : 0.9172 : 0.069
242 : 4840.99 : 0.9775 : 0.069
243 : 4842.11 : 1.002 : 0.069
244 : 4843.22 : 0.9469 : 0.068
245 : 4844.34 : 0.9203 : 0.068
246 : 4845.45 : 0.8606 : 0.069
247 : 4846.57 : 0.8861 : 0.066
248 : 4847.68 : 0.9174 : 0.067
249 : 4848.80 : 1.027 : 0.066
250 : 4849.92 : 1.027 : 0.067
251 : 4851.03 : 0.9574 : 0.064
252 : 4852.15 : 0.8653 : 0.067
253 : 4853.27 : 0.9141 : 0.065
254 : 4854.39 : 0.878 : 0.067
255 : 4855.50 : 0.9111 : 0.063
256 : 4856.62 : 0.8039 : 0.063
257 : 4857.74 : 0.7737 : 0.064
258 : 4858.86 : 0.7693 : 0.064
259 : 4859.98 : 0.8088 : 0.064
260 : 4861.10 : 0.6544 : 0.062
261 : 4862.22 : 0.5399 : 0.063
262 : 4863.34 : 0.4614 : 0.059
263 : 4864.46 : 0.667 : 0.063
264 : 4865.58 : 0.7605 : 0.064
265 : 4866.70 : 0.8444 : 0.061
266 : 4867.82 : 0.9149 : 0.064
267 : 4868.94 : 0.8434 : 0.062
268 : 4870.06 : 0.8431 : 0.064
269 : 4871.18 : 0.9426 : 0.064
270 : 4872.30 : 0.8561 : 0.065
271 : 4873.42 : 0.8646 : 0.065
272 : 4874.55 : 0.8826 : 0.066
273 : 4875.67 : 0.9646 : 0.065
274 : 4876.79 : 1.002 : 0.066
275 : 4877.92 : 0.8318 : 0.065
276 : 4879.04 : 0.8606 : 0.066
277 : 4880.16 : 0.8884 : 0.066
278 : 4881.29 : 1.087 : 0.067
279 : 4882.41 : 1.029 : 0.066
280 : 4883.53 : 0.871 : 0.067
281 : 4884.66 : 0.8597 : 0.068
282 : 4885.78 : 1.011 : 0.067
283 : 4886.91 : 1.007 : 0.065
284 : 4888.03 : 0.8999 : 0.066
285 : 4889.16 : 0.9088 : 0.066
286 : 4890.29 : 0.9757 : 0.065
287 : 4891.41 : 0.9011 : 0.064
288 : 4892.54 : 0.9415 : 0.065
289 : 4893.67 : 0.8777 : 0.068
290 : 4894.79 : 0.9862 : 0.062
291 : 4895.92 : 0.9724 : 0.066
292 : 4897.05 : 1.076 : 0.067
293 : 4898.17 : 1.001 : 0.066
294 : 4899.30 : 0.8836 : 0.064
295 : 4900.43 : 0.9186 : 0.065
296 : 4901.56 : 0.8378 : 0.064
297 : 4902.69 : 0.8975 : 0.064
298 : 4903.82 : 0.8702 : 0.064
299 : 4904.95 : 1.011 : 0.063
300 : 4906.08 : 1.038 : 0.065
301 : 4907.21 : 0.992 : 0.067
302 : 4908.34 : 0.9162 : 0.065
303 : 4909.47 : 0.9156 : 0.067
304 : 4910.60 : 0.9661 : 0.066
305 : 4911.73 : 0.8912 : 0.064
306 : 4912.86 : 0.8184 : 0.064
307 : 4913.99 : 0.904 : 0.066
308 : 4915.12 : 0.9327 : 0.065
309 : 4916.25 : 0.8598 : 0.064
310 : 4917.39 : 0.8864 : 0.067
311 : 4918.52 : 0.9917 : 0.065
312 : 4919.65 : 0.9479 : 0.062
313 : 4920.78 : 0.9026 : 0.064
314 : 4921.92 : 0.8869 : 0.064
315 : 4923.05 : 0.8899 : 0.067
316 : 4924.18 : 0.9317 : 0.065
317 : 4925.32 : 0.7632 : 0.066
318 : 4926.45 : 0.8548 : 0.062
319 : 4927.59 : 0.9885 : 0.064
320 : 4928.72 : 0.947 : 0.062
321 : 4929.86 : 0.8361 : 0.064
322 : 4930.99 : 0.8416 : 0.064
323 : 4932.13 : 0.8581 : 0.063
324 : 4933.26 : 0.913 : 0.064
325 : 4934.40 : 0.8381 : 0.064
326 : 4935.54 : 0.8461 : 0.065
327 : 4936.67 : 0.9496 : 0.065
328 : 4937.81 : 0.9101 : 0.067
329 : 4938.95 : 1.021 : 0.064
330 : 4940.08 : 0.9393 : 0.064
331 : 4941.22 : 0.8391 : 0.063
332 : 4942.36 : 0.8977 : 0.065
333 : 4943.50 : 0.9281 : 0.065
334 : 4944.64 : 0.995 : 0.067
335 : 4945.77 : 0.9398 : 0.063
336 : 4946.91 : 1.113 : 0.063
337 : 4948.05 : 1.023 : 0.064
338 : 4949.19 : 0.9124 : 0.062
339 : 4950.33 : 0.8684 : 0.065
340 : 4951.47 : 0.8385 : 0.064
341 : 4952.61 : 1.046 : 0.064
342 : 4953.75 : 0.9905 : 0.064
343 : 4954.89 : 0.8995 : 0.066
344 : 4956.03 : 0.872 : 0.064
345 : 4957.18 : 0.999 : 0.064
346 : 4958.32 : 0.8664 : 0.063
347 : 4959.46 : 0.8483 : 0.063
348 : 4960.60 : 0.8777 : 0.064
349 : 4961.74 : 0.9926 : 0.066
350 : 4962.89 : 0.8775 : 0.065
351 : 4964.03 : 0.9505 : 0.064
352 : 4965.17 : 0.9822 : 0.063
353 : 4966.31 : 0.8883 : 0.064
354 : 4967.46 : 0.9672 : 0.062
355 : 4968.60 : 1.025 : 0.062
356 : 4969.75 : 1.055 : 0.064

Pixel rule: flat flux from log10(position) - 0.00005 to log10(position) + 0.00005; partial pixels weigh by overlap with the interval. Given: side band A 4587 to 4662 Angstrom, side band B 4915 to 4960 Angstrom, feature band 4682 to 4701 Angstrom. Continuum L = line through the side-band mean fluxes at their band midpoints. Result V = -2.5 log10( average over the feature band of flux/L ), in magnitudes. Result 0.015 mag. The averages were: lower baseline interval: 0.967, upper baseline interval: 0.915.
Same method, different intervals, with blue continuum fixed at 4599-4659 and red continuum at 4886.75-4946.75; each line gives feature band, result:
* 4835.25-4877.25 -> 0.08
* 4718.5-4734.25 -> 0.01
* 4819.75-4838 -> -0.02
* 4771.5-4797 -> -0.03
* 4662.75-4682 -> -0.01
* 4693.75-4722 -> -0.02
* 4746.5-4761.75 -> 0.01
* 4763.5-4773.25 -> 0.01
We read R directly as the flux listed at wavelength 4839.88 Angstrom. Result 0.9172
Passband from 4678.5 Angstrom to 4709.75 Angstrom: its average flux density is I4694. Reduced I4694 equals 0.964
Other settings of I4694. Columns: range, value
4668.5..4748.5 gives 0.963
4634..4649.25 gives 0.973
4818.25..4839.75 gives 0.946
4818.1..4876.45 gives 0.889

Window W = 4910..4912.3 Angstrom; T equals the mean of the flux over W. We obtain 0.929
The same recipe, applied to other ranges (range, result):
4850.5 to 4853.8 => 0.91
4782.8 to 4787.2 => 0.927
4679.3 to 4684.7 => 0.943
